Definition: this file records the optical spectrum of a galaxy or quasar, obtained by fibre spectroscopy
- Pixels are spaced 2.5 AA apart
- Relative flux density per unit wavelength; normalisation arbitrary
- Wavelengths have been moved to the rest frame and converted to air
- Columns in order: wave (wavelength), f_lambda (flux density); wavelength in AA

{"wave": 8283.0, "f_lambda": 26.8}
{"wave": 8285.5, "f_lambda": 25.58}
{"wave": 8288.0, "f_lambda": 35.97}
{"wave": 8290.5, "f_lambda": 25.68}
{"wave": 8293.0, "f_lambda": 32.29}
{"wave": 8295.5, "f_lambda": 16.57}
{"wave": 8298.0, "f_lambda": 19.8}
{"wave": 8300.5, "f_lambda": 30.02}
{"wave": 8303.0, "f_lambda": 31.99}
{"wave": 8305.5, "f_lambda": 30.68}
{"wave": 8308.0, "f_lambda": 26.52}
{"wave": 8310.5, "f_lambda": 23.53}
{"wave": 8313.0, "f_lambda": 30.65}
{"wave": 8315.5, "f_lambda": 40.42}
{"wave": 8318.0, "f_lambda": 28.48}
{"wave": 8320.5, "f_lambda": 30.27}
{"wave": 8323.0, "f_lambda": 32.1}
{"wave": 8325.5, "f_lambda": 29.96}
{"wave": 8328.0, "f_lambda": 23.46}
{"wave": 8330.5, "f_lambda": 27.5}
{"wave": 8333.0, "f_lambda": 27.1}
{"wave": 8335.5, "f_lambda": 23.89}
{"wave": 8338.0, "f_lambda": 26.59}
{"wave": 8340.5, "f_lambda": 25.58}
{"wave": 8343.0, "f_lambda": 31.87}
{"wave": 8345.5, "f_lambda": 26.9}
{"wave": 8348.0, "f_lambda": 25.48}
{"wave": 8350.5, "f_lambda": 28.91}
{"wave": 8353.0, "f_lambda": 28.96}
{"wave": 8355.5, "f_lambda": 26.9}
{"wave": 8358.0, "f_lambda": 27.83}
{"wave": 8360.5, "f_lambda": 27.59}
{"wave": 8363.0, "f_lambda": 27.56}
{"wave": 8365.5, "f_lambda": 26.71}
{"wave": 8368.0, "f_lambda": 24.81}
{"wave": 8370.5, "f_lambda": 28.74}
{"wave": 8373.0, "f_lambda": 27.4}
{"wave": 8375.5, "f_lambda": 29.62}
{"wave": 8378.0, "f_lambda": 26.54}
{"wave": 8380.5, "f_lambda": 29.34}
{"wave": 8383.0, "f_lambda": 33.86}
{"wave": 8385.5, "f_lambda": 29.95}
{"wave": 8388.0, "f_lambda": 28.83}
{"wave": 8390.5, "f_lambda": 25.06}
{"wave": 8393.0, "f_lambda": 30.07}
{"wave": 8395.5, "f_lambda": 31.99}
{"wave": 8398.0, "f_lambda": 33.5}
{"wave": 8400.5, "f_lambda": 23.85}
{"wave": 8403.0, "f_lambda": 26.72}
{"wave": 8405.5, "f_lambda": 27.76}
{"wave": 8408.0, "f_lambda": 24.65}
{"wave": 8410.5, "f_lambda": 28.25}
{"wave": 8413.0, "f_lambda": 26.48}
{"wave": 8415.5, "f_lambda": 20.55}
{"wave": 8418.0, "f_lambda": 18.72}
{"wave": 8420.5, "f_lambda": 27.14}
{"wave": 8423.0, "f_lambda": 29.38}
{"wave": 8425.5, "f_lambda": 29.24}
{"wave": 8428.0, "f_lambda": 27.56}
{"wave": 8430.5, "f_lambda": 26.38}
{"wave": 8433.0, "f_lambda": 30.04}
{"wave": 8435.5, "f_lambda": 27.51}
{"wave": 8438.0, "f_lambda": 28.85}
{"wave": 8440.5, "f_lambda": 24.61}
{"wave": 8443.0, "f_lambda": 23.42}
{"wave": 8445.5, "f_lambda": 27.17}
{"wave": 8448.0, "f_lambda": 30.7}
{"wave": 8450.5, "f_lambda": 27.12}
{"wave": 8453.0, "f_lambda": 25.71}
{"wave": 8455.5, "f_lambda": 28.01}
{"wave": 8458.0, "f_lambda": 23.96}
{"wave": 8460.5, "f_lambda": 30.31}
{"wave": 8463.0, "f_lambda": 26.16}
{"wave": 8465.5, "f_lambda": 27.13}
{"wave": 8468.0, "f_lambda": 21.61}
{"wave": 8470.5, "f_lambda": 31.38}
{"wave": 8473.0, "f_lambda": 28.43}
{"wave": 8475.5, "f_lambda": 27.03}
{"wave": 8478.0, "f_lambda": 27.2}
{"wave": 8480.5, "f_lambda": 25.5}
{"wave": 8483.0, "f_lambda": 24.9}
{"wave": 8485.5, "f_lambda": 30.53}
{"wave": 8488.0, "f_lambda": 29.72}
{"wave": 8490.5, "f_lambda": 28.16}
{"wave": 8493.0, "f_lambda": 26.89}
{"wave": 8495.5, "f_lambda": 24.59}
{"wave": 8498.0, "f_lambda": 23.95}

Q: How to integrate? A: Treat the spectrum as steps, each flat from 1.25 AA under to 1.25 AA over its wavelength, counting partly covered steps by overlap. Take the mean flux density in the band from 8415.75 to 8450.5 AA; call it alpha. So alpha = 26.8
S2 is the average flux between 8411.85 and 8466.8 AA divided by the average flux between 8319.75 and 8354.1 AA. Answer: 0.96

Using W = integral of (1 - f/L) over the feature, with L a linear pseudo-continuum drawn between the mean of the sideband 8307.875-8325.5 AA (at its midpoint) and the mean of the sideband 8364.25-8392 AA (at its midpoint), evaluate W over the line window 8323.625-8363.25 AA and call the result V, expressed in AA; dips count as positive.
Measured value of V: 2.9 AA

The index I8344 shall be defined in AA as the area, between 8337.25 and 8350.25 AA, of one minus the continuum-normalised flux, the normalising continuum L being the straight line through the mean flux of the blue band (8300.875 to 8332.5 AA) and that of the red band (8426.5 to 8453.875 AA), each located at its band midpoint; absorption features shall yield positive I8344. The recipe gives 0.7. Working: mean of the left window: 29.6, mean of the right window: 27.2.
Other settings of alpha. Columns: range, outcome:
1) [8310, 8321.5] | 31.1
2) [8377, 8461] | 27.4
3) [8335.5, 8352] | 27.3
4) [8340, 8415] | 28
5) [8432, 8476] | 27.2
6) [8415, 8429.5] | 25.7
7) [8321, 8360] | 27.6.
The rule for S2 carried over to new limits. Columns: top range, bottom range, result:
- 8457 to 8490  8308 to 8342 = 0.96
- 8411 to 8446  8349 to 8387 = 0.93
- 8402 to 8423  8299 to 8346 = 0.88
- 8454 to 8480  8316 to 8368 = 0.97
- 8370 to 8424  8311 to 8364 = 0.97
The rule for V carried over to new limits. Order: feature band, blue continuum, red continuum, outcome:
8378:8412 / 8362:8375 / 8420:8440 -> -1.30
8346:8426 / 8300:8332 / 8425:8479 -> 2.37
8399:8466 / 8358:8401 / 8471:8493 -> 3.76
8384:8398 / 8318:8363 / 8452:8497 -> -1.11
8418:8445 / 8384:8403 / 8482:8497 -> 1.29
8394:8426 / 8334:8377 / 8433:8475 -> 0.54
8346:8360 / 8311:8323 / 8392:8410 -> 1.28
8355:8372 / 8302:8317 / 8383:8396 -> 1.51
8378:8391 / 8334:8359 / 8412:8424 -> -1.86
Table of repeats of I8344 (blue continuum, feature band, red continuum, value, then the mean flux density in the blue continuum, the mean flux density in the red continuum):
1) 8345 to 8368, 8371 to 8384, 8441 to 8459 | -1.01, 27.3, 26.5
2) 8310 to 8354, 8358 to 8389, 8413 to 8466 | -0.68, 28.5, 26.6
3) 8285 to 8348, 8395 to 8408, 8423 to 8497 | -0.27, 28.1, 27.3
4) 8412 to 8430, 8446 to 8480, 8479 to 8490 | -0.34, 25.6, 27.7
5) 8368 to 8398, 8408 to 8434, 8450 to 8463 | 1.64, 29.2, 26.9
